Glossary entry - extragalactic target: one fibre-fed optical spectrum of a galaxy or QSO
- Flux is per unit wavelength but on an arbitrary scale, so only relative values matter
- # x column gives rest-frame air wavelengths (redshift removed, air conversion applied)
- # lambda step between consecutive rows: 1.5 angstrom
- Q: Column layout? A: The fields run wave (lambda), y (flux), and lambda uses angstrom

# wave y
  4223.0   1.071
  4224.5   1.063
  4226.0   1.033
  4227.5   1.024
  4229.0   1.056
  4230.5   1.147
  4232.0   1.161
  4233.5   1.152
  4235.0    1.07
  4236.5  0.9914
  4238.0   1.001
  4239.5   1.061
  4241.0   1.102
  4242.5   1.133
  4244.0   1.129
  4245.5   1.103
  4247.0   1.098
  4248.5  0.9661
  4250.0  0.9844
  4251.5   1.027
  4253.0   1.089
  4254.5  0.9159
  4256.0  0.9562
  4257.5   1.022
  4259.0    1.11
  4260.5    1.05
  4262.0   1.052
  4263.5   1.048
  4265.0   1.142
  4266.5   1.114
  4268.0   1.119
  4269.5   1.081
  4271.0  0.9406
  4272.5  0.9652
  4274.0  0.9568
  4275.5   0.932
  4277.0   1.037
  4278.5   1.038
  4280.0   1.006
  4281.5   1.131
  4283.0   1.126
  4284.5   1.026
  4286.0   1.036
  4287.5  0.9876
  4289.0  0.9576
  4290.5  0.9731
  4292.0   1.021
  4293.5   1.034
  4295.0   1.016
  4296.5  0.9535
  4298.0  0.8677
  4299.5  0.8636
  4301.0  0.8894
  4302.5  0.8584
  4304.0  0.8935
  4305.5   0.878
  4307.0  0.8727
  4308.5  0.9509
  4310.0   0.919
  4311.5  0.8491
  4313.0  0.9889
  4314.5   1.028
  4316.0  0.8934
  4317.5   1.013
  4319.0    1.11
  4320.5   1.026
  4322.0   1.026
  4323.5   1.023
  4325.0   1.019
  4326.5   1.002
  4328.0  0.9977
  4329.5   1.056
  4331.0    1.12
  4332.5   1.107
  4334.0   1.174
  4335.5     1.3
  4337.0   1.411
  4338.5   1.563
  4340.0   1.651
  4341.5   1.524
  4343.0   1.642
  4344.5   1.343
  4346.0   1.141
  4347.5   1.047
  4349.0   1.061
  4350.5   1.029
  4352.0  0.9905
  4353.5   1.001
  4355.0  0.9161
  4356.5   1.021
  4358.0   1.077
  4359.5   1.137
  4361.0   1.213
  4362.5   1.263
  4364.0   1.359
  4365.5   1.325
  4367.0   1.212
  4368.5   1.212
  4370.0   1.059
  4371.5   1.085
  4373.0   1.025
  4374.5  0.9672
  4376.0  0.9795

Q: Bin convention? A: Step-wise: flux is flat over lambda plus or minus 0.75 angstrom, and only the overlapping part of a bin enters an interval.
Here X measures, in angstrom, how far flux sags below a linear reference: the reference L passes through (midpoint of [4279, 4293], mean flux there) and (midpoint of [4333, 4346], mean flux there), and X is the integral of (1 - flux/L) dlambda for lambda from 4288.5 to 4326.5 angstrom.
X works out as 7.3 angstrom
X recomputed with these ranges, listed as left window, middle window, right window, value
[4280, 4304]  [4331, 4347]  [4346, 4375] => -4.5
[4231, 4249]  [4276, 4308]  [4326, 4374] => 4.5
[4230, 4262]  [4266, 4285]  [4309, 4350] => 1.0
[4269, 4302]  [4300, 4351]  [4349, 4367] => -1.6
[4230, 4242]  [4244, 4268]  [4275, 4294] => 0.2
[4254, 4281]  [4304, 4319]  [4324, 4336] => 1.9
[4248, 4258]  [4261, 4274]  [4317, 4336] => -0.5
